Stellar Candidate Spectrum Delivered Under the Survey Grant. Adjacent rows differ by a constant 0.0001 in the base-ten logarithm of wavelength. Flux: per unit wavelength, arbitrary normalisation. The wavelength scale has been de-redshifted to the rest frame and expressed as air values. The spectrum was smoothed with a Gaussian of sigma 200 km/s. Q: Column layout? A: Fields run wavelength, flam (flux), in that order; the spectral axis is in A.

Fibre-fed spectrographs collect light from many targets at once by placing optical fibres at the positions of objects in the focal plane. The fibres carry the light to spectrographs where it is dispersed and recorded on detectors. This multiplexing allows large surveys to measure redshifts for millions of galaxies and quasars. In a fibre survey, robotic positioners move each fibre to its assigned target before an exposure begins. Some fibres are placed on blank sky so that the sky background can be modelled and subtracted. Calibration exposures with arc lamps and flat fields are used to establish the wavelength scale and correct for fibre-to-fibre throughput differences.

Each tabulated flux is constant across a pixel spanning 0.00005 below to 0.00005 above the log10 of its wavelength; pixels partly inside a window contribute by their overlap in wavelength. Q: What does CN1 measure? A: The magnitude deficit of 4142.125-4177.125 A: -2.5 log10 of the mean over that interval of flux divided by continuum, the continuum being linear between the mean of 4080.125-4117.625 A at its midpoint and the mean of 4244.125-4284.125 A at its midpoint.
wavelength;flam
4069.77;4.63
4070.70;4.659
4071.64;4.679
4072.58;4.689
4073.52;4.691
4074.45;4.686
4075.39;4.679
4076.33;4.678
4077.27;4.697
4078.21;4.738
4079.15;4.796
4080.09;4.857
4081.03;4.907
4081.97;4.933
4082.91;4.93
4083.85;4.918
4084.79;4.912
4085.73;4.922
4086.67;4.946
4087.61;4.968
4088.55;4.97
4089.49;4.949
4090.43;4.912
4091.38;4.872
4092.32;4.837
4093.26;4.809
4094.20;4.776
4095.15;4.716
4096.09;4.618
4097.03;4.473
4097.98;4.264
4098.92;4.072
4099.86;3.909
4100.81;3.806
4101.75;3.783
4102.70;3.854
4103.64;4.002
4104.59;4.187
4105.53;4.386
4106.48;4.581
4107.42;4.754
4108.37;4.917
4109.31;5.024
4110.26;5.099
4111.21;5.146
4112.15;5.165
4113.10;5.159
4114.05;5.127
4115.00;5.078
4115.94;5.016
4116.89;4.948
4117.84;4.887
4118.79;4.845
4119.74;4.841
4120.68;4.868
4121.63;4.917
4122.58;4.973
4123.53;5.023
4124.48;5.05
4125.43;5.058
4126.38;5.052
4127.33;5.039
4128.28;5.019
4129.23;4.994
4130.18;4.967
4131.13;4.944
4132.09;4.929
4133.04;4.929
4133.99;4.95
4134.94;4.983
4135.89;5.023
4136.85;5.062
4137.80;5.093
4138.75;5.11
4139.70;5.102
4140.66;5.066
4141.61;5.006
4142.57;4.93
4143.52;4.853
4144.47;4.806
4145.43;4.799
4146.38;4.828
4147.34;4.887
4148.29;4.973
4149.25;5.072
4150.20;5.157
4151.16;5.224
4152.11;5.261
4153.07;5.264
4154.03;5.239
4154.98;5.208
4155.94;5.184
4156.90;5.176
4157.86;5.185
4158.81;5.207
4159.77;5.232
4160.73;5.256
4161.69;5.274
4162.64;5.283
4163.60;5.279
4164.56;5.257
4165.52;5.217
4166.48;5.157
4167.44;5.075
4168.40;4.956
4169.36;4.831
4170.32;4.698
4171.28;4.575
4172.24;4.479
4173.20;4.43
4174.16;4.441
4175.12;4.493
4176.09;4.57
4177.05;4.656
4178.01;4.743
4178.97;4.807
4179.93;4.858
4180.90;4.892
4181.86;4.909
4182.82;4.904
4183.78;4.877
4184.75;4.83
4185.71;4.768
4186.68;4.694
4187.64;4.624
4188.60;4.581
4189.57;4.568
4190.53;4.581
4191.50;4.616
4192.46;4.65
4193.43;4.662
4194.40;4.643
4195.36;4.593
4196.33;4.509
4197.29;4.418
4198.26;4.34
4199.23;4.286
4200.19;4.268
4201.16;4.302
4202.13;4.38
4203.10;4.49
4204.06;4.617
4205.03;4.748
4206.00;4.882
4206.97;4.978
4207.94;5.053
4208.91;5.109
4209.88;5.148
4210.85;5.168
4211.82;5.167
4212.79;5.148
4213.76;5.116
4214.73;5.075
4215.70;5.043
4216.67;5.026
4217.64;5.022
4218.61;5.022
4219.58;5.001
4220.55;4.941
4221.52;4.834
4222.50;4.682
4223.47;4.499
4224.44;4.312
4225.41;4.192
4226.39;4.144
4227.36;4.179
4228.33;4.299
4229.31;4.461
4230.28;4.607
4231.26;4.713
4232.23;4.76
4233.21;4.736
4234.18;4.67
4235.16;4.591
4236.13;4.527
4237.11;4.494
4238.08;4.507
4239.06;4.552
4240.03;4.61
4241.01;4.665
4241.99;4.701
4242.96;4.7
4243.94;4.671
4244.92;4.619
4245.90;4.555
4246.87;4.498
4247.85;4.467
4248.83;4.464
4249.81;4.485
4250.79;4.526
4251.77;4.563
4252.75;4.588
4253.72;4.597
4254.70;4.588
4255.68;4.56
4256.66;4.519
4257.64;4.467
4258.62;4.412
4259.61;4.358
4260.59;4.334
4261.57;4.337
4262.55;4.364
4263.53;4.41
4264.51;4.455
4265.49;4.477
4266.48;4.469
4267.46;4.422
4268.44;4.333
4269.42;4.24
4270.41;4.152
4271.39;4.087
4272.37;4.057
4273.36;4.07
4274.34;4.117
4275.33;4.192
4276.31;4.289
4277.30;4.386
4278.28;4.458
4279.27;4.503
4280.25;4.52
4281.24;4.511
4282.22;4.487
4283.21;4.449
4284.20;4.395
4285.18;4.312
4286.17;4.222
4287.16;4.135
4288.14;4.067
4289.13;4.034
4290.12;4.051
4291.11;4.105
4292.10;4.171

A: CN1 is -0.088 mag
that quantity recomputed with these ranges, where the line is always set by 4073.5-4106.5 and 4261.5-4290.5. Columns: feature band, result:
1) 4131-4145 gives -0.10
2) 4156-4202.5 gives -0.07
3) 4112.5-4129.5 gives -0.10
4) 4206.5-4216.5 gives -0.16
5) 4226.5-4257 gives -0.05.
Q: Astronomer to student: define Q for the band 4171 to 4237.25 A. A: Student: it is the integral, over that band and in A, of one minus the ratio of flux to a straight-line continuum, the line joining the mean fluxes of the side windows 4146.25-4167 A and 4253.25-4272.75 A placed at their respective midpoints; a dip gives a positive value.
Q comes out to 1.8 A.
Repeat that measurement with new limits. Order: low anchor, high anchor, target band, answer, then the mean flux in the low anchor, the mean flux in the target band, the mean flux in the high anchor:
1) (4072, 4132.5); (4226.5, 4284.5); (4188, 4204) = 0.3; 4.77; 4.5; 4.46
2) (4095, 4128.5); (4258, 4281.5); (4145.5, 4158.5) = -1.4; 4.71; 5.12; 4.33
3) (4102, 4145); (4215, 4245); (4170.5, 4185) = 0.2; 4.9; 4.7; 4.64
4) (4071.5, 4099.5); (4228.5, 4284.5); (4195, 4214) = -0.7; 4.76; 4.73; 4.47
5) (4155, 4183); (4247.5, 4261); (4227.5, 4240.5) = 0.1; 4.94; 4.57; 4.49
